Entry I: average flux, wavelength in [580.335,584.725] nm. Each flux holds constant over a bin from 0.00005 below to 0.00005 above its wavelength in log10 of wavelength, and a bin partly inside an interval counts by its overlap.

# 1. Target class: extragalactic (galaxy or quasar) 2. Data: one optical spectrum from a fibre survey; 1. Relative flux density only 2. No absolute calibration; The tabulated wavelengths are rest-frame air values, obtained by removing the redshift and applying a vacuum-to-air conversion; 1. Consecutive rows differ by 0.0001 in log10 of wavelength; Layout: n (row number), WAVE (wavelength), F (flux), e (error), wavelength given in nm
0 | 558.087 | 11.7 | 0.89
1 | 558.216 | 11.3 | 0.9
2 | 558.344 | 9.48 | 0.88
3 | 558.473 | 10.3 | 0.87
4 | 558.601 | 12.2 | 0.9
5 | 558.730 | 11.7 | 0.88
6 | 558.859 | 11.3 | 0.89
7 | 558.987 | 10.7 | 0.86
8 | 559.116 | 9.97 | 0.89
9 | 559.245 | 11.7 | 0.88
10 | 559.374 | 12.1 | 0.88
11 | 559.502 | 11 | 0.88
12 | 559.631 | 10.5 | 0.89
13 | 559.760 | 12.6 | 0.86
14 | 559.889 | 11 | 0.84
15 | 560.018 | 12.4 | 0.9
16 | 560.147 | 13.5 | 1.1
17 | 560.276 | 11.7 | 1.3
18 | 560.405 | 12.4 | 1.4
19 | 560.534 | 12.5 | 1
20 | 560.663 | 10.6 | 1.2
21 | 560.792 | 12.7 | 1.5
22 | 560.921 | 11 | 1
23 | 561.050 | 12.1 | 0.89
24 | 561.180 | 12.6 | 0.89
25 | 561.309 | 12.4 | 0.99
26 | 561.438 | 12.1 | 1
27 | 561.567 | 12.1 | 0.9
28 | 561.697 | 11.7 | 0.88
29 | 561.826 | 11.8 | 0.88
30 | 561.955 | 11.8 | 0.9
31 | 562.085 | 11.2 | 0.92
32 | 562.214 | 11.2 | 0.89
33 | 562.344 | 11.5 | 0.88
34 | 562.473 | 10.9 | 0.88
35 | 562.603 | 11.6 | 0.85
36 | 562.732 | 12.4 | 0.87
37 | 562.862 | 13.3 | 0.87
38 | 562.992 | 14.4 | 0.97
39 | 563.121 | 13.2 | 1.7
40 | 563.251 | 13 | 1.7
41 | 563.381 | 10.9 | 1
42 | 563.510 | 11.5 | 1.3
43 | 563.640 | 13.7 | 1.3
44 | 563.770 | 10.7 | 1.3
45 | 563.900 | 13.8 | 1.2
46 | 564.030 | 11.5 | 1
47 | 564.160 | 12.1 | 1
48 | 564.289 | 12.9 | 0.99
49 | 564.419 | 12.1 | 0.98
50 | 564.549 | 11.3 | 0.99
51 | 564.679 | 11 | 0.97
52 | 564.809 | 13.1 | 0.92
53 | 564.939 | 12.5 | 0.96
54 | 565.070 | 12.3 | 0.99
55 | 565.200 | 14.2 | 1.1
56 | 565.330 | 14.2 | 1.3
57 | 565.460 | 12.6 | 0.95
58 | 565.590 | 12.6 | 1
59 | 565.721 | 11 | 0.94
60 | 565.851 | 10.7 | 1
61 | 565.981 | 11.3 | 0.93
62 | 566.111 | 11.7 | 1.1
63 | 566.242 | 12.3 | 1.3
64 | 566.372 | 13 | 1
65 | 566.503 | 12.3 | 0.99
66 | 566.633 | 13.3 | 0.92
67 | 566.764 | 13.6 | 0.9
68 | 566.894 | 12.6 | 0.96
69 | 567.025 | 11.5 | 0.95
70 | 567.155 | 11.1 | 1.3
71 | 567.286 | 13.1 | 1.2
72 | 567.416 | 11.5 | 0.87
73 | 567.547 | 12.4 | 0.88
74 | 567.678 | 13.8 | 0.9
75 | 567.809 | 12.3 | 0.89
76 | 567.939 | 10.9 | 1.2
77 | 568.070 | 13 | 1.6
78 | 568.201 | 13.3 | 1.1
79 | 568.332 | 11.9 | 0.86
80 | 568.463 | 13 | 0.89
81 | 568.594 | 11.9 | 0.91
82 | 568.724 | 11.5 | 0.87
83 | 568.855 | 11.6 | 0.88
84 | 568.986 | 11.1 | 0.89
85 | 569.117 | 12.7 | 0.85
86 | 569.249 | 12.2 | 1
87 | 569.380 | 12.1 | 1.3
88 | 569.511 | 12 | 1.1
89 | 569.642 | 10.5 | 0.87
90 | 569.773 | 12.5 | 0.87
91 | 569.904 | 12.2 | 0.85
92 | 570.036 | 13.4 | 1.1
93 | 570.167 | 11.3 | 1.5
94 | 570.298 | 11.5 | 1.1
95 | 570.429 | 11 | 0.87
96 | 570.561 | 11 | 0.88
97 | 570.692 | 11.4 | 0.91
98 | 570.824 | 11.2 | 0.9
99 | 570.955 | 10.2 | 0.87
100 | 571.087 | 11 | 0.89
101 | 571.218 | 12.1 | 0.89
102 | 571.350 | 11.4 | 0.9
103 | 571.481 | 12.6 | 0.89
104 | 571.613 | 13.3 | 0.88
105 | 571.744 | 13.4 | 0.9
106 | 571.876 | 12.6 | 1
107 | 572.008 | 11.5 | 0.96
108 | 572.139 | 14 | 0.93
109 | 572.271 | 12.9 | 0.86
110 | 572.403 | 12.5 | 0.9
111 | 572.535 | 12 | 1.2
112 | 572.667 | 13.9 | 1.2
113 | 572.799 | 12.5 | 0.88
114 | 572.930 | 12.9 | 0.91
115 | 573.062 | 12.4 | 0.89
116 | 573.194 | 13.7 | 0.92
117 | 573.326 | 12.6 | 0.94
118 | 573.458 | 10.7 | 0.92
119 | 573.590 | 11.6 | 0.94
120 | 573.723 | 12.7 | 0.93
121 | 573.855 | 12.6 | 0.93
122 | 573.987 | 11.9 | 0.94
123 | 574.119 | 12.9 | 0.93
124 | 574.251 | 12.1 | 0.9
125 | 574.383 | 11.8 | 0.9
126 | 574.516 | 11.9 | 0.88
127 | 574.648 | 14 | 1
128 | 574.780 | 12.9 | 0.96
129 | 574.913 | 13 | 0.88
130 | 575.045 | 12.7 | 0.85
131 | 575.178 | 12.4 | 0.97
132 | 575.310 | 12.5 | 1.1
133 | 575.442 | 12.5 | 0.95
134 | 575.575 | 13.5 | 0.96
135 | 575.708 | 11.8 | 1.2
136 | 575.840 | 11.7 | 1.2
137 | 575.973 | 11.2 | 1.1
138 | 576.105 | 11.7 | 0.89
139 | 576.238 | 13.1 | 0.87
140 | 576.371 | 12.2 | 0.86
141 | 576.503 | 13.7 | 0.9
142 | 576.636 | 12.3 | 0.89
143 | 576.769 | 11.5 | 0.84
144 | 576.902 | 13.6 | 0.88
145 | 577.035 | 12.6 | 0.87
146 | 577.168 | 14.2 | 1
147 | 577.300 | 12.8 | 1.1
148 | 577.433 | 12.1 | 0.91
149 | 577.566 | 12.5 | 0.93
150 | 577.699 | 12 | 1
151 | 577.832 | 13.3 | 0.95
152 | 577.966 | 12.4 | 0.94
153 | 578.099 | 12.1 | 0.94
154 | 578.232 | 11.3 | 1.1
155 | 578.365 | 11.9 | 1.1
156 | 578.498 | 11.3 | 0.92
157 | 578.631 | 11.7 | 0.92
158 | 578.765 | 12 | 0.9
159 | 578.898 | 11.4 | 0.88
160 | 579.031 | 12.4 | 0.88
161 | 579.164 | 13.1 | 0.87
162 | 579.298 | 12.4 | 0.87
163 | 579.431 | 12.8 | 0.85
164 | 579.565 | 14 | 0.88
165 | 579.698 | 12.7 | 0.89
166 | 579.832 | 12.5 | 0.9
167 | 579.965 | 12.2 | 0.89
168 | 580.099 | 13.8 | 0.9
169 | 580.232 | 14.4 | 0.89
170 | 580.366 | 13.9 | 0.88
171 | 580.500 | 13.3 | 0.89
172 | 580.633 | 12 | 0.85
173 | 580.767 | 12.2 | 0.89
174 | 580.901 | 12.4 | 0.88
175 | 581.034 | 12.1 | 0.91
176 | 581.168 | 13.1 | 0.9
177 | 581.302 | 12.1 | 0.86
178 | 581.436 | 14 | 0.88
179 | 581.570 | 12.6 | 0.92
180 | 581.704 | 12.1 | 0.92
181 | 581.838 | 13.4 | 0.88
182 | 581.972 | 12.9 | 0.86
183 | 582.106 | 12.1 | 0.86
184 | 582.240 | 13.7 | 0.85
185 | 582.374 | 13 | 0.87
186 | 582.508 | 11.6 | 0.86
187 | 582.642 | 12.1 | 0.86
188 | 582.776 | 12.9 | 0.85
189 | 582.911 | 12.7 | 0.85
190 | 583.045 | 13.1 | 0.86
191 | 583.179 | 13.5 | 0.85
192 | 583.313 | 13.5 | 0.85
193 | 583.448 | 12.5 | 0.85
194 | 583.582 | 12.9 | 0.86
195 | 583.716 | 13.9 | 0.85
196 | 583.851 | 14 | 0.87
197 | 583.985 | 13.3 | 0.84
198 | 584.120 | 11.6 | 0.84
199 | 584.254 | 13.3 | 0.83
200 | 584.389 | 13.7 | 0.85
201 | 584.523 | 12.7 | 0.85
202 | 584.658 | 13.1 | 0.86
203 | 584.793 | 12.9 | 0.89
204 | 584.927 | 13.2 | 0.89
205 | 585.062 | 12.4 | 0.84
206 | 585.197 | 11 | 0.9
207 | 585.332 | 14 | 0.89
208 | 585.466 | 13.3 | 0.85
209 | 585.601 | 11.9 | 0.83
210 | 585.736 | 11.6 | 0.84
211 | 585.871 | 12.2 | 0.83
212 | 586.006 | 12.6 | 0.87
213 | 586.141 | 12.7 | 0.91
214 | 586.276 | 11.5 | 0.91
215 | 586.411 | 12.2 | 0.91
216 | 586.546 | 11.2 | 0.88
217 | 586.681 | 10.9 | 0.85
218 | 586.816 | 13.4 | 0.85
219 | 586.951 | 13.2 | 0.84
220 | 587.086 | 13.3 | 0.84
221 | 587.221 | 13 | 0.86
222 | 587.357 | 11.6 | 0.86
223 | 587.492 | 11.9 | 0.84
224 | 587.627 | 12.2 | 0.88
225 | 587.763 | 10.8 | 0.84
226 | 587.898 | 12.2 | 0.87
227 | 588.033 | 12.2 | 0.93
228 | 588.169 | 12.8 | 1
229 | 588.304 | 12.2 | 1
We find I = 12.9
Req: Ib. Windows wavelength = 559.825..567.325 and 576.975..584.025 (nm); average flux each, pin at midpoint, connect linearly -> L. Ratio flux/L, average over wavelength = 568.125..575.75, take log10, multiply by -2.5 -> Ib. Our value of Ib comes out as 0.02 mag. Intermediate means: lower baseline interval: 12.2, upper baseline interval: 12.7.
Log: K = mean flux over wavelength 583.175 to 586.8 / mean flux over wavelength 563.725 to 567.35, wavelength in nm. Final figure 1.03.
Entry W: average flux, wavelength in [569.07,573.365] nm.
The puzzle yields 12.2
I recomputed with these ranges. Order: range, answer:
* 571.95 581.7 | 12.6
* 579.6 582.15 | 12.9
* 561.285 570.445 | 12.2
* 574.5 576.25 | 12.5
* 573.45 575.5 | 12.4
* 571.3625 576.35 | 12.5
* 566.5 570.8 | 12.1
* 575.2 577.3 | 12.6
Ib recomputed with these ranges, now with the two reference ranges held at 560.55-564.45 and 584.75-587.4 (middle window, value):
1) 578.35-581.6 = -0.03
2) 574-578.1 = -0.02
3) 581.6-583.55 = -0.04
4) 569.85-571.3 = 0.07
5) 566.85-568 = 0.00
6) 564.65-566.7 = -0.02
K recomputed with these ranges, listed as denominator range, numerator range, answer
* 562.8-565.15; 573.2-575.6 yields 1.00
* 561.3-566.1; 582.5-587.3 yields 1.04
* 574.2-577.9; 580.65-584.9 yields 1.02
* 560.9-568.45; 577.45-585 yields 1.04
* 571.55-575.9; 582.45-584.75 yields 1.03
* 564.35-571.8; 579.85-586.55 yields 1.06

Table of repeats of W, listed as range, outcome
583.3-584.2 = 13.1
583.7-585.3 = 12.9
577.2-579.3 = 12.2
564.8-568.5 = 12.4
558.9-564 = 12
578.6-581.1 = 12.7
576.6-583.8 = 12.7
